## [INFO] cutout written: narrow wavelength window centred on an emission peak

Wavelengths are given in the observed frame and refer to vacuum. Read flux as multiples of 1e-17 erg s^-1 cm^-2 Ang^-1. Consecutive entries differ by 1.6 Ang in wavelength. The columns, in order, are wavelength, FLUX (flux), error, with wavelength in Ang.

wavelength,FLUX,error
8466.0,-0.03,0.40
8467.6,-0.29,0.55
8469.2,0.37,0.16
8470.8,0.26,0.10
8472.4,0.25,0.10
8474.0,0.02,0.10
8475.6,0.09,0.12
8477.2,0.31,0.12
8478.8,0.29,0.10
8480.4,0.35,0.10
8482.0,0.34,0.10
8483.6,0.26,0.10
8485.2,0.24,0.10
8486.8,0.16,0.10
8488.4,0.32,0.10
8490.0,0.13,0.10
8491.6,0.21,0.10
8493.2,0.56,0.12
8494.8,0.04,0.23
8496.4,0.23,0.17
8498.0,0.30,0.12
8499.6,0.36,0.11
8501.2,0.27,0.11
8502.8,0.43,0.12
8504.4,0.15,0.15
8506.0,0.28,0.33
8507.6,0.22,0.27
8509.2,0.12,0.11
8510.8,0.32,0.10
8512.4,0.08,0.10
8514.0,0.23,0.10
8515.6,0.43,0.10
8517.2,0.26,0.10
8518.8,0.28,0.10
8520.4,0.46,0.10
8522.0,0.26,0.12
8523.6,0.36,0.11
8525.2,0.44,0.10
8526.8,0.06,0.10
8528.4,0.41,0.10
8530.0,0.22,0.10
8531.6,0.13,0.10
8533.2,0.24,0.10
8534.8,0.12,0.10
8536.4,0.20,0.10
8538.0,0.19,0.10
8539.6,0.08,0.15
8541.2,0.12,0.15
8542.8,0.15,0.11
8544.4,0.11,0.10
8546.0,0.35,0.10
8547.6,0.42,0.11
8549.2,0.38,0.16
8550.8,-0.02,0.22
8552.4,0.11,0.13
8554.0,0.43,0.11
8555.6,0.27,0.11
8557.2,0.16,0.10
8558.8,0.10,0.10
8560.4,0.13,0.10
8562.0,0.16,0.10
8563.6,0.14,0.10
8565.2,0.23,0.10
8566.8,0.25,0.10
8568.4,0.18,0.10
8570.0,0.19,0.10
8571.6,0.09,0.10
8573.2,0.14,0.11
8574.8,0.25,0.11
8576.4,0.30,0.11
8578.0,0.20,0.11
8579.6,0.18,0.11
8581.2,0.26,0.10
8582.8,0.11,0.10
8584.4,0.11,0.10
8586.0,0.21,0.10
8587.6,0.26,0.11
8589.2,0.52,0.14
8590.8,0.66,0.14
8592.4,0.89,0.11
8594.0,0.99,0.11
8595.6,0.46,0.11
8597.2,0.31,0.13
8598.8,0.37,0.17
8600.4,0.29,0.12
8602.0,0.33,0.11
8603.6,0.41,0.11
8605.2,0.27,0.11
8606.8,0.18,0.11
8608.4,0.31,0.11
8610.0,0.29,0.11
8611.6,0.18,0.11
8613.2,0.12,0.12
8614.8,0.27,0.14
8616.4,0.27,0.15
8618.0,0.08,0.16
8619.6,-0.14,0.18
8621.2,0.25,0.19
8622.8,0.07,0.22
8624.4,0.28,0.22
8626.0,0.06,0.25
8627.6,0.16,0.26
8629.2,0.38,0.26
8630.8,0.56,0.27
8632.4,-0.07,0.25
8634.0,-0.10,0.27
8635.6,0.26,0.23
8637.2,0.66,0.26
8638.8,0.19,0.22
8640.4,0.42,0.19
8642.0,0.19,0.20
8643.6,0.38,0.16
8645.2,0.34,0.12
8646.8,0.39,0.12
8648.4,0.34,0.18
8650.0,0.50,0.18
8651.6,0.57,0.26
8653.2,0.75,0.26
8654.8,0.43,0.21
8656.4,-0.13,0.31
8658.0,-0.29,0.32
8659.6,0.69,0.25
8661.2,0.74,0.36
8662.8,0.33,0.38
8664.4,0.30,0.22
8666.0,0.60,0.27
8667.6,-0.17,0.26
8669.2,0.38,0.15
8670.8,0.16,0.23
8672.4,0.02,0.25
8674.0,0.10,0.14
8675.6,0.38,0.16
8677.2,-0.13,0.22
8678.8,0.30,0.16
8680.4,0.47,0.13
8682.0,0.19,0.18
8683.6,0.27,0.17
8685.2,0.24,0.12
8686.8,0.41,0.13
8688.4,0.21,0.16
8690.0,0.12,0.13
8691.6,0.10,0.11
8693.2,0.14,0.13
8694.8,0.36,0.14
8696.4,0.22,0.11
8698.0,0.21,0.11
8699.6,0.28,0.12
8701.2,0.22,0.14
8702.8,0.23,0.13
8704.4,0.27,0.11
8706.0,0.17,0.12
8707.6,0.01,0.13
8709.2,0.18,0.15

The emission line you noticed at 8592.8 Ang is H-gamma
